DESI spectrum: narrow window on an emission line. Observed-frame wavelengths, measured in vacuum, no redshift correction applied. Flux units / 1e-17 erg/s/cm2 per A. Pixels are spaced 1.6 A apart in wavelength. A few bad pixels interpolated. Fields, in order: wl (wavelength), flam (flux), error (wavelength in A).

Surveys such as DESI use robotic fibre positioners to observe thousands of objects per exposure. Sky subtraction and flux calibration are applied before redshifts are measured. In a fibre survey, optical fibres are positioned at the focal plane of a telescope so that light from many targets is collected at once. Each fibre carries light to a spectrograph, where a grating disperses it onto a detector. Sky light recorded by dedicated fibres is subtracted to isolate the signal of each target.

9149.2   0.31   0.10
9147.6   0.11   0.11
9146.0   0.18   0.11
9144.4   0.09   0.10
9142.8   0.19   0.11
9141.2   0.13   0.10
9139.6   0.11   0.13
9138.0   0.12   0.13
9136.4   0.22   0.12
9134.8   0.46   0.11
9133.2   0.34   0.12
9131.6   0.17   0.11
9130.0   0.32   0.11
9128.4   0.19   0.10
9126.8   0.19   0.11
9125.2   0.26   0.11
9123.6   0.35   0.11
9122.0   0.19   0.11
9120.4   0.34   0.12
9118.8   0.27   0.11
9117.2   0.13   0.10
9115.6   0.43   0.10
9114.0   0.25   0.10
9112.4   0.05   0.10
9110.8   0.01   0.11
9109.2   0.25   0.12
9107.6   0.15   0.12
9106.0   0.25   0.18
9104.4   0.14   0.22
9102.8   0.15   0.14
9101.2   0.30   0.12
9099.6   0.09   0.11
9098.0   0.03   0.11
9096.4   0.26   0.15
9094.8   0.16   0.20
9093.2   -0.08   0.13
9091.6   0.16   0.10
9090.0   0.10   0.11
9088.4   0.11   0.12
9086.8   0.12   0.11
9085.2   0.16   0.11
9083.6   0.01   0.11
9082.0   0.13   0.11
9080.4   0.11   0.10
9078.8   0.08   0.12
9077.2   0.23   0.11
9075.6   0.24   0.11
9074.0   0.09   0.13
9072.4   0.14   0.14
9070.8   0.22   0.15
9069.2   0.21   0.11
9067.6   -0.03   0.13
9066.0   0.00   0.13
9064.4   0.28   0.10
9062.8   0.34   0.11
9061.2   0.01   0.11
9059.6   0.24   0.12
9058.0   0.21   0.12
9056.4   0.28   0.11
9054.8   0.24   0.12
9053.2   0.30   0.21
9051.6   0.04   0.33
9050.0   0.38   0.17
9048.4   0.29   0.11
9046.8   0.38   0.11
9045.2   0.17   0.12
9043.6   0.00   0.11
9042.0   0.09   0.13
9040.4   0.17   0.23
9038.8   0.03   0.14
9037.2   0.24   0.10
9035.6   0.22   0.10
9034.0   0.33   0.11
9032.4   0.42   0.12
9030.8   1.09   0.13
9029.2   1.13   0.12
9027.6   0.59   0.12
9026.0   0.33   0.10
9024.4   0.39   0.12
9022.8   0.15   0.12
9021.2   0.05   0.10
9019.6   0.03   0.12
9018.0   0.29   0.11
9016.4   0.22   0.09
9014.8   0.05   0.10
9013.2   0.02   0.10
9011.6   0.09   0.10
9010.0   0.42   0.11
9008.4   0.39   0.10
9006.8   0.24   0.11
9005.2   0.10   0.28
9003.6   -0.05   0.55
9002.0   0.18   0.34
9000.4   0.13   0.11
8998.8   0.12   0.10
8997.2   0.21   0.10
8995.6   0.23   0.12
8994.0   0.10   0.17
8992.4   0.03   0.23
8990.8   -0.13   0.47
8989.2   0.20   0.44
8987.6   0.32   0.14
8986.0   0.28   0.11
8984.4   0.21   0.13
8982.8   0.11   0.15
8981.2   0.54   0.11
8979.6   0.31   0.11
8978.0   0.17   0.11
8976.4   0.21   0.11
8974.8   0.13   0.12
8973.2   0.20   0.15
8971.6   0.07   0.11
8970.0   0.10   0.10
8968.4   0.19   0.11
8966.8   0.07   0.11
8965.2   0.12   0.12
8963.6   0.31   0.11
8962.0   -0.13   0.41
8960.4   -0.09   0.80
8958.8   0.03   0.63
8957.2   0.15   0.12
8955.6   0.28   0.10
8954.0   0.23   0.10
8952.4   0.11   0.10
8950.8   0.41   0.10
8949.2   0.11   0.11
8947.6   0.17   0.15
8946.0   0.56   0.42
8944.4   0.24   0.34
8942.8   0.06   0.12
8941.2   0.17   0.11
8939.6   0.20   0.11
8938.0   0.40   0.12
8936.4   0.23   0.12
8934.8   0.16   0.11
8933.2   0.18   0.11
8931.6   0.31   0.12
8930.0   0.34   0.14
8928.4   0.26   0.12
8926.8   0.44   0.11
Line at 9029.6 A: Hbeta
